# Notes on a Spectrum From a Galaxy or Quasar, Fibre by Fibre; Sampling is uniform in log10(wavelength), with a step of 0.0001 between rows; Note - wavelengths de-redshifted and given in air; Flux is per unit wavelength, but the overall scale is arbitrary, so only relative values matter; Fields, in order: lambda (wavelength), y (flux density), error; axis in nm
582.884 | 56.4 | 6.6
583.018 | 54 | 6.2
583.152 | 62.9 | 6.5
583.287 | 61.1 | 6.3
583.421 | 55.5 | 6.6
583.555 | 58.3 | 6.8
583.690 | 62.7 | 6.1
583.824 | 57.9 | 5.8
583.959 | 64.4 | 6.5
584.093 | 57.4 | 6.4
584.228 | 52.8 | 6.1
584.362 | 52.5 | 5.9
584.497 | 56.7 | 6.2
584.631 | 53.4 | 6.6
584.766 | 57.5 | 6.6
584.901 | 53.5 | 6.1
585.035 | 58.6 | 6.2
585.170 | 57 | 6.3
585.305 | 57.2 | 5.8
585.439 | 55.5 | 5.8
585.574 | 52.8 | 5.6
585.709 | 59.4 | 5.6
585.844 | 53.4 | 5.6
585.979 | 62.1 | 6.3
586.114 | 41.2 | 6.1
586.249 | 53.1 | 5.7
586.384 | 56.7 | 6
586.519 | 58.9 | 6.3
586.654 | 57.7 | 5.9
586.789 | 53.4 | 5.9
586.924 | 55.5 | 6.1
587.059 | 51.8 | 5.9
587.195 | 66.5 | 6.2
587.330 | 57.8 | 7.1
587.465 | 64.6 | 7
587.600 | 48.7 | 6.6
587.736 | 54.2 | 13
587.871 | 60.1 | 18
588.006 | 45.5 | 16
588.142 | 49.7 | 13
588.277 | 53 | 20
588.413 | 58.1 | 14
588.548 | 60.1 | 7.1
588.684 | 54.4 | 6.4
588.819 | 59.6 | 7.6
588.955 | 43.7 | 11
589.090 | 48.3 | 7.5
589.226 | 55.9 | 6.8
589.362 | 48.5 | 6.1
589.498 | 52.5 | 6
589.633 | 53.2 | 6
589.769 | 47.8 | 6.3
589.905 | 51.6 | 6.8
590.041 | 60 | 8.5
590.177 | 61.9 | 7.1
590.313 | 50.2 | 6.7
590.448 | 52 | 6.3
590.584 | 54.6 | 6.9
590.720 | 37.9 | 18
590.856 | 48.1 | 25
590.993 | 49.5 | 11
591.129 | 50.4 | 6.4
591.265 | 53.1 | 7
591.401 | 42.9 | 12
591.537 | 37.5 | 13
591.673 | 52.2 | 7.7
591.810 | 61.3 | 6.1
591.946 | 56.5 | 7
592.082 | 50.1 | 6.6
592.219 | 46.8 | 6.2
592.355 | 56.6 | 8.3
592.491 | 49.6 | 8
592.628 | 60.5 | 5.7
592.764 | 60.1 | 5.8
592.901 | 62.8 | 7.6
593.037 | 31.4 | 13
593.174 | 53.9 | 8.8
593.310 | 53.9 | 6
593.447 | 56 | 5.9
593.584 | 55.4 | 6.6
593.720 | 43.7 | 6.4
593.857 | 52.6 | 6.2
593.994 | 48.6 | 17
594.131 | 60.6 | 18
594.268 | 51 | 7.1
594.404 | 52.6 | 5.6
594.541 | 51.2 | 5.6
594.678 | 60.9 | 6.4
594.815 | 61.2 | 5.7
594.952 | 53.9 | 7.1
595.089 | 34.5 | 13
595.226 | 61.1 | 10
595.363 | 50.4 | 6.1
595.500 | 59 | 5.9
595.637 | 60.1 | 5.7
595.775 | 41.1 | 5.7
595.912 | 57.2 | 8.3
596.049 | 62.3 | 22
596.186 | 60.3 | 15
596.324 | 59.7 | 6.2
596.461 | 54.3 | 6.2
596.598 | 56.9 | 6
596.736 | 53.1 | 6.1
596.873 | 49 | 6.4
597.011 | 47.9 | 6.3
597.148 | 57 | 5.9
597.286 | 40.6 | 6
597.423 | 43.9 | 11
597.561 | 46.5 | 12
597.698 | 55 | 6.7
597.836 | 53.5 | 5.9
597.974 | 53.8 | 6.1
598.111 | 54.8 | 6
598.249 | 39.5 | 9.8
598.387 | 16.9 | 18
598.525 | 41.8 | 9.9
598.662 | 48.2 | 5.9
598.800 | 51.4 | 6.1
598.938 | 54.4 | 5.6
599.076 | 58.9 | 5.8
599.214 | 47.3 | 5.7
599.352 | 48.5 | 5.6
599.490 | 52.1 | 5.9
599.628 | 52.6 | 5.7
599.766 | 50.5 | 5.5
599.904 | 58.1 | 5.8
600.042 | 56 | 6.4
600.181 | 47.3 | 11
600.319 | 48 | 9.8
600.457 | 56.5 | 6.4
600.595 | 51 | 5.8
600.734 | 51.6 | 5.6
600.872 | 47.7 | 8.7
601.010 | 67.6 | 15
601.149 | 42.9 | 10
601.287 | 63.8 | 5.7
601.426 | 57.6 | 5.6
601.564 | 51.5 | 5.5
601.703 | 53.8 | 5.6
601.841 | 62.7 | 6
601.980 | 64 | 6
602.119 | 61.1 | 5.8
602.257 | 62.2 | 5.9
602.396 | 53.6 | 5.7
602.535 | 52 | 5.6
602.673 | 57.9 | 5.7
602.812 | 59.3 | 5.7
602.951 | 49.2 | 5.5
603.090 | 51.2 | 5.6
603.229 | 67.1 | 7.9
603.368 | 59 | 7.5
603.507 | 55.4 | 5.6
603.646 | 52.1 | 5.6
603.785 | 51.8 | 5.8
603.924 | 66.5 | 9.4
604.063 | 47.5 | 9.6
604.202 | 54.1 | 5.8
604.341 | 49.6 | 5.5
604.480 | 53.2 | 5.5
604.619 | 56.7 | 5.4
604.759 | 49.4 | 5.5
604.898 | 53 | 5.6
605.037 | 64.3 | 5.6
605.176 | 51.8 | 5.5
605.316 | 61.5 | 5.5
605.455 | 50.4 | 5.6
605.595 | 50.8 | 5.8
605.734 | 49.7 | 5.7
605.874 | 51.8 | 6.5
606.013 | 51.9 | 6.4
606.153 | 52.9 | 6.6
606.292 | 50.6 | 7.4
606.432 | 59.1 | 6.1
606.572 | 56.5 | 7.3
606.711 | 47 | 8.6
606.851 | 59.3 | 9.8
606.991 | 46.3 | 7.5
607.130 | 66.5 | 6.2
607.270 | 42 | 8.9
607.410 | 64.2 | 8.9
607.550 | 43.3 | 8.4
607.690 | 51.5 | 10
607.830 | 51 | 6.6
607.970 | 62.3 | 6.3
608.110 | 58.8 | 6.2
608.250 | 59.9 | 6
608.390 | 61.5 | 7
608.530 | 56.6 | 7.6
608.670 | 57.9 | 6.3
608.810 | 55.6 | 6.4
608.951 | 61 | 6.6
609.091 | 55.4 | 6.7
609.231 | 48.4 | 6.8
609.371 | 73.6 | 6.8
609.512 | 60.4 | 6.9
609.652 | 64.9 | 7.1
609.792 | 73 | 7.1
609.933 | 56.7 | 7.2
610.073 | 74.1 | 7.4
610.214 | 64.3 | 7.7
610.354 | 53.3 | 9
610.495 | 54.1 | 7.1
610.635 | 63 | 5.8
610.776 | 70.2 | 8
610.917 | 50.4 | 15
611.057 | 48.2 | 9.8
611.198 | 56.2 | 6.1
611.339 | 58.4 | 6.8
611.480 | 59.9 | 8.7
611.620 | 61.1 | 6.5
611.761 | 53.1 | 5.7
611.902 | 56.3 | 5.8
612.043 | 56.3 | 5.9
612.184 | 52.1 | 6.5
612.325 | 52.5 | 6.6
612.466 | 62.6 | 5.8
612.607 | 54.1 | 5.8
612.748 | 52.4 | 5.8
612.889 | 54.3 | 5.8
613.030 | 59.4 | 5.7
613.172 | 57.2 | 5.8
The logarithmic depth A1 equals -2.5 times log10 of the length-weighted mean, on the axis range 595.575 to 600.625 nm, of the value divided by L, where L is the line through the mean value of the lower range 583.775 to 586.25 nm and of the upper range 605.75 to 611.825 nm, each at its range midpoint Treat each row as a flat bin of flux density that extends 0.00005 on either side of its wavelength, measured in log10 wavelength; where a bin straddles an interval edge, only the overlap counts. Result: 0.11 mag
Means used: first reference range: 55.6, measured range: 51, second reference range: 57.3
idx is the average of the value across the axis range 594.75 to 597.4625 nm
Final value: 53.3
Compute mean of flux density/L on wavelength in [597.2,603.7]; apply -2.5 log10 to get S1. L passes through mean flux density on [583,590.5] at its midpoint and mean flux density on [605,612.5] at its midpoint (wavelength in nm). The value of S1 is 0.07 mag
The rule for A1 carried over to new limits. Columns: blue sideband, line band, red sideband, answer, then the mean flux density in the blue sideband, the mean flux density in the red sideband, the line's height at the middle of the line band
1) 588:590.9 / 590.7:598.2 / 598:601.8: -0.01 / 52.3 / 50.9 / 51.6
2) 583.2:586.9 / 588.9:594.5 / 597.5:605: 0.07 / 56.3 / 53.2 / 55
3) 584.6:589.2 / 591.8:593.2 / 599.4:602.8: 0.04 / 55.1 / 55.1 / 55.1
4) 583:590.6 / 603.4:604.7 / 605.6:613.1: 0.05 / 55.4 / 56.9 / 56.5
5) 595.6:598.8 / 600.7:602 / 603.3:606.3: -0.08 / 50.1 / 53.9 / 52.2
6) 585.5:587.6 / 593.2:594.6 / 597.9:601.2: 0.00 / 56.1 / 49.9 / 52.6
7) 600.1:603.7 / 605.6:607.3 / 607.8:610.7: 0.11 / 55.6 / 60.4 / 58.6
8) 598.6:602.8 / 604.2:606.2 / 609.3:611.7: 0.08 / 54.4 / 61.2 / 57.6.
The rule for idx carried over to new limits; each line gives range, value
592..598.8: 51.7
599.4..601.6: 53.4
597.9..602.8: 52.6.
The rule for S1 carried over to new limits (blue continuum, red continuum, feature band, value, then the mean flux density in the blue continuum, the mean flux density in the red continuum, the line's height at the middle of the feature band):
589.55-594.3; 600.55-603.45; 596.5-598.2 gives 0.07 mag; 51.8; 56.5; 54.4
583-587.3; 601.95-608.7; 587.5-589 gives 0.05 mag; 56.6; 55.1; 56.4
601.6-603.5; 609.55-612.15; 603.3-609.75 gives 0.06 mag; 57.7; 59.5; 58.6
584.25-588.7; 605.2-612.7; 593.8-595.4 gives 0.05 mag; 55.5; 56.8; 55.9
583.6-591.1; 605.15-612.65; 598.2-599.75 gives 0.19 mag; 54.5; 56.8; 55.8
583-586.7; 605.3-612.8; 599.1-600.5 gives 0.10 mag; 56.6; 56.7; 56.7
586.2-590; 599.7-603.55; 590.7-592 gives 0.11 mag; 54.4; 55.7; 54.7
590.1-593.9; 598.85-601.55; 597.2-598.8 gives 0.16 mag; 51.5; 53.2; 52.8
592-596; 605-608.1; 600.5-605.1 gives -0.04 mag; 53.1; 53.8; 53.6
